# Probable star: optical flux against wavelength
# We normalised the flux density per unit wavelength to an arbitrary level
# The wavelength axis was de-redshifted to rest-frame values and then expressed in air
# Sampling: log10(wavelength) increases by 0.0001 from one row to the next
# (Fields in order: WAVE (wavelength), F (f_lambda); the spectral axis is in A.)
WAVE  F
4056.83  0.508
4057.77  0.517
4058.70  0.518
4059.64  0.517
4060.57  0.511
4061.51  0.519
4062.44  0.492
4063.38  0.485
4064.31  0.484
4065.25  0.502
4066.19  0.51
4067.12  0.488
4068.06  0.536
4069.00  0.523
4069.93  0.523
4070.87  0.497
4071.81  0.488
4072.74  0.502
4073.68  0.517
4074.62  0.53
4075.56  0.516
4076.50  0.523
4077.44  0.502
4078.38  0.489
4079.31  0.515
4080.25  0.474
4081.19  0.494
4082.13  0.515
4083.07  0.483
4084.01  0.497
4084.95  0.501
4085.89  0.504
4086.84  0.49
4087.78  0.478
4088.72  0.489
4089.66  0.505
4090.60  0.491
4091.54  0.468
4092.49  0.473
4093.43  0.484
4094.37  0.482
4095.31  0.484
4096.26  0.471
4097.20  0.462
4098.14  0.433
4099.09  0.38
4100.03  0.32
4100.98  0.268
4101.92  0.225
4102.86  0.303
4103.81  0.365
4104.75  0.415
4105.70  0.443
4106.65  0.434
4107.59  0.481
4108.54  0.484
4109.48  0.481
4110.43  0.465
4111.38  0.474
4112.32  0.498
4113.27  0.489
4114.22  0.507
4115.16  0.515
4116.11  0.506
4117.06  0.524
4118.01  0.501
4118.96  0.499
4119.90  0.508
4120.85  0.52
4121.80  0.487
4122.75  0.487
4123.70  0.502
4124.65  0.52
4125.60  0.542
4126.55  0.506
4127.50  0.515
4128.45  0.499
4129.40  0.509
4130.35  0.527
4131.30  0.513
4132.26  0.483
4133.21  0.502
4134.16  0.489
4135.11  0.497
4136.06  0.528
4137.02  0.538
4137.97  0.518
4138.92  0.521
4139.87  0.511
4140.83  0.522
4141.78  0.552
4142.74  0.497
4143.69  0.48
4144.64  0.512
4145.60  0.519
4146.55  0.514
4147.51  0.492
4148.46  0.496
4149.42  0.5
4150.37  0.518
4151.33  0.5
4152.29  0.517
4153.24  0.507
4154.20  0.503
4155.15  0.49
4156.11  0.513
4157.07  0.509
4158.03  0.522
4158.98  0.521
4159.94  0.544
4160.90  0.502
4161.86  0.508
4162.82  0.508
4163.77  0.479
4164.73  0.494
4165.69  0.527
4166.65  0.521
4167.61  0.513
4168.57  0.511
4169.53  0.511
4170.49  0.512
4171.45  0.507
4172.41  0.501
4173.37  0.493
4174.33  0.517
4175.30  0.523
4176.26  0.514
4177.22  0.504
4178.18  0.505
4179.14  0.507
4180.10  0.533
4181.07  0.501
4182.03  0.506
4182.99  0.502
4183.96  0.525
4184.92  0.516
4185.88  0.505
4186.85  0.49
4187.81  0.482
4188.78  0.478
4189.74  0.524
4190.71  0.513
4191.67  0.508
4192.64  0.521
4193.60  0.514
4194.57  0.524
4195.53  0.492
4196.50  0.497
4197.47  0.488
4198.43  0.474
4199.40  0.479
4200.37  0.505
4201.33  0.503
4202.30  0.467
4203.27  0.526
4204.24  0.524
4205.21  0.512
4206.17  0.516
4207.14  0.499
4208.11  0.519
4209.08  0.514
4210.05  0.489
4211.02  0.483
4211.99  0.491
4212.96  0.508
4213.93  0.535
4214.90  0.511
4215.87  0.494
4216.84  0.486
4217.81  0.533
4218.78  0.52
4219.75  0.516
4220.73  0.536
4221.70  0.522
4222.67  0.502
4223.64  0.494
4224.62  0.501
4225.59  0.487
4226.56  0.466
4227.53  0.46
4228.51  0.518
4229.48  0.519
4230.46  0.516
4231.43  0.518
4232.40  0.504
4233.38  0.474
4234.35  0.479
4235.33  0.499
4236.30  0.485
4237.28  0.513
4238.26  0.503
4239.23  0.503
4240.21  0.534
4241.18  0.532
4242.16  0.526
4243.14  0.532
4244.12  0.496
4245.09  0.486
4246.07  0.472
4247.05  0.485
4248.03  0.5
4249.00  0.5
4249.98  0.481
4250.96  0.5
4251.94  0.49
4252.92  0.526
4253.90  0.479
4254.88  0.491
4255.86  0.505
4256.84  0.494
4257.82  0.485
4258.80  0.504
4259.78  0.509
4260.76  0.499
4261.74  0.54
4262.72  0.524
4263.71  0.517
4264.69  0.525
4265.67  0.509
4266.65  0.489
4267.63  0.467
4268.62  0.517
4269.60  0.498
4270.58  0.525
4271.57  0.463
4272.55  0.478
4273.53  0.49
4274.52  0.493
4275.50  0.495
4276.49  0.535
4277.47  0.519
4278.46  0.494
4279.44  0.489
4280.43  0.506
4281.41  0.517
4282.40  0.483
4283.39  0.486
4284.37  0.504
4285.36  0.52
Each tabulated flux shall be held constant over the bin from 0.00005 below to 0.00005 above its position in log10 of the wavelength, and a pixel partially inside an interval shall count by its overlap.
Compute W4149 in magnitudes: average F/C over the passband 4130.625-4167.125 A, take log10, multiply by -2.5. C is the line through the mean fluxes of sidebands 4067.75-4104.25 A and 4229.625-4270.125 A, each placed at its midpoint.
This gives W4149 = -0.06 mag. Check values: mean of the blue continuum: 0.466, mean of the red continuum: 0.503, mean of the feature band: 0.51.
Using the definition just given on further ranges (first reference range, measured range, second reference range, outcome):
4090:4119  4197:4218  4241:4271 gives -0.039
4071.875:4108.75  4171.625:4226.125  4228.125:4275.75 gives -0.040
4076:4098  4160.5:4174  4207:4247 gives -0.019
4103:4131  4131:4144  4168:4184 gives -0.034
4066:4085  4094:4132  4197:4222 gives 0.095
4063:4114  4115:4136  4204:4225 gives -0.058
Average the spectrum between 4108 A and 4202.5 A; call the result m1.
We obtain 0.506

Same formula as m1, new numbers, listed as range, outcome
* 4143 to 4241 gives 0.506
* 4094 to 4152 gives 0.479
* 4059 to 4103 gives 0.477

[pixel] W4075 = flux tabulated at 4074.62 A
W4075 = 0.53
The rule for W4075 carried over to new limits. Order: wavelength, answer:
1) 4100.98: 0.268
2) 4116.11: 0.506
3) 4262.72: 0.524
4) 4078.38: 0.489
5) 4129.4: 0.509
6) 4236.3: 0.485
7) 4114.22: 0.507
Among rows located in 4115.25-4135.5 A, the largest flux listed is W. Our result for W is 0.542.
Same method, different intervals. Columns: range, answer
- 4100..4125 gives 0.524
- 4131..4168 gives 0.552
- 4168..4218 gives 0.535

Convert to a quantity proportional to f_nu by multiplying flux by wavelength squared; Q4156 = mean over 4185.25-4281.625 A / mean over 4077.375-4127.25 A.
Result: 1.14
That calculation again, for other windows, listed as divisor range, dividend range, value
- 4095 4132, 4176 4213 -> 1.13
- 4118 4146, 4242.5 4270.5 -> 1.04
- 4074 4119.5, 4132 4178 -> 1.13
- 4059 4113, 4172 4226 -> 1.13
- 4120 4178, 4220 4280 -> 1.03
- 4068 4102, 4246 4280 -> 1.14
